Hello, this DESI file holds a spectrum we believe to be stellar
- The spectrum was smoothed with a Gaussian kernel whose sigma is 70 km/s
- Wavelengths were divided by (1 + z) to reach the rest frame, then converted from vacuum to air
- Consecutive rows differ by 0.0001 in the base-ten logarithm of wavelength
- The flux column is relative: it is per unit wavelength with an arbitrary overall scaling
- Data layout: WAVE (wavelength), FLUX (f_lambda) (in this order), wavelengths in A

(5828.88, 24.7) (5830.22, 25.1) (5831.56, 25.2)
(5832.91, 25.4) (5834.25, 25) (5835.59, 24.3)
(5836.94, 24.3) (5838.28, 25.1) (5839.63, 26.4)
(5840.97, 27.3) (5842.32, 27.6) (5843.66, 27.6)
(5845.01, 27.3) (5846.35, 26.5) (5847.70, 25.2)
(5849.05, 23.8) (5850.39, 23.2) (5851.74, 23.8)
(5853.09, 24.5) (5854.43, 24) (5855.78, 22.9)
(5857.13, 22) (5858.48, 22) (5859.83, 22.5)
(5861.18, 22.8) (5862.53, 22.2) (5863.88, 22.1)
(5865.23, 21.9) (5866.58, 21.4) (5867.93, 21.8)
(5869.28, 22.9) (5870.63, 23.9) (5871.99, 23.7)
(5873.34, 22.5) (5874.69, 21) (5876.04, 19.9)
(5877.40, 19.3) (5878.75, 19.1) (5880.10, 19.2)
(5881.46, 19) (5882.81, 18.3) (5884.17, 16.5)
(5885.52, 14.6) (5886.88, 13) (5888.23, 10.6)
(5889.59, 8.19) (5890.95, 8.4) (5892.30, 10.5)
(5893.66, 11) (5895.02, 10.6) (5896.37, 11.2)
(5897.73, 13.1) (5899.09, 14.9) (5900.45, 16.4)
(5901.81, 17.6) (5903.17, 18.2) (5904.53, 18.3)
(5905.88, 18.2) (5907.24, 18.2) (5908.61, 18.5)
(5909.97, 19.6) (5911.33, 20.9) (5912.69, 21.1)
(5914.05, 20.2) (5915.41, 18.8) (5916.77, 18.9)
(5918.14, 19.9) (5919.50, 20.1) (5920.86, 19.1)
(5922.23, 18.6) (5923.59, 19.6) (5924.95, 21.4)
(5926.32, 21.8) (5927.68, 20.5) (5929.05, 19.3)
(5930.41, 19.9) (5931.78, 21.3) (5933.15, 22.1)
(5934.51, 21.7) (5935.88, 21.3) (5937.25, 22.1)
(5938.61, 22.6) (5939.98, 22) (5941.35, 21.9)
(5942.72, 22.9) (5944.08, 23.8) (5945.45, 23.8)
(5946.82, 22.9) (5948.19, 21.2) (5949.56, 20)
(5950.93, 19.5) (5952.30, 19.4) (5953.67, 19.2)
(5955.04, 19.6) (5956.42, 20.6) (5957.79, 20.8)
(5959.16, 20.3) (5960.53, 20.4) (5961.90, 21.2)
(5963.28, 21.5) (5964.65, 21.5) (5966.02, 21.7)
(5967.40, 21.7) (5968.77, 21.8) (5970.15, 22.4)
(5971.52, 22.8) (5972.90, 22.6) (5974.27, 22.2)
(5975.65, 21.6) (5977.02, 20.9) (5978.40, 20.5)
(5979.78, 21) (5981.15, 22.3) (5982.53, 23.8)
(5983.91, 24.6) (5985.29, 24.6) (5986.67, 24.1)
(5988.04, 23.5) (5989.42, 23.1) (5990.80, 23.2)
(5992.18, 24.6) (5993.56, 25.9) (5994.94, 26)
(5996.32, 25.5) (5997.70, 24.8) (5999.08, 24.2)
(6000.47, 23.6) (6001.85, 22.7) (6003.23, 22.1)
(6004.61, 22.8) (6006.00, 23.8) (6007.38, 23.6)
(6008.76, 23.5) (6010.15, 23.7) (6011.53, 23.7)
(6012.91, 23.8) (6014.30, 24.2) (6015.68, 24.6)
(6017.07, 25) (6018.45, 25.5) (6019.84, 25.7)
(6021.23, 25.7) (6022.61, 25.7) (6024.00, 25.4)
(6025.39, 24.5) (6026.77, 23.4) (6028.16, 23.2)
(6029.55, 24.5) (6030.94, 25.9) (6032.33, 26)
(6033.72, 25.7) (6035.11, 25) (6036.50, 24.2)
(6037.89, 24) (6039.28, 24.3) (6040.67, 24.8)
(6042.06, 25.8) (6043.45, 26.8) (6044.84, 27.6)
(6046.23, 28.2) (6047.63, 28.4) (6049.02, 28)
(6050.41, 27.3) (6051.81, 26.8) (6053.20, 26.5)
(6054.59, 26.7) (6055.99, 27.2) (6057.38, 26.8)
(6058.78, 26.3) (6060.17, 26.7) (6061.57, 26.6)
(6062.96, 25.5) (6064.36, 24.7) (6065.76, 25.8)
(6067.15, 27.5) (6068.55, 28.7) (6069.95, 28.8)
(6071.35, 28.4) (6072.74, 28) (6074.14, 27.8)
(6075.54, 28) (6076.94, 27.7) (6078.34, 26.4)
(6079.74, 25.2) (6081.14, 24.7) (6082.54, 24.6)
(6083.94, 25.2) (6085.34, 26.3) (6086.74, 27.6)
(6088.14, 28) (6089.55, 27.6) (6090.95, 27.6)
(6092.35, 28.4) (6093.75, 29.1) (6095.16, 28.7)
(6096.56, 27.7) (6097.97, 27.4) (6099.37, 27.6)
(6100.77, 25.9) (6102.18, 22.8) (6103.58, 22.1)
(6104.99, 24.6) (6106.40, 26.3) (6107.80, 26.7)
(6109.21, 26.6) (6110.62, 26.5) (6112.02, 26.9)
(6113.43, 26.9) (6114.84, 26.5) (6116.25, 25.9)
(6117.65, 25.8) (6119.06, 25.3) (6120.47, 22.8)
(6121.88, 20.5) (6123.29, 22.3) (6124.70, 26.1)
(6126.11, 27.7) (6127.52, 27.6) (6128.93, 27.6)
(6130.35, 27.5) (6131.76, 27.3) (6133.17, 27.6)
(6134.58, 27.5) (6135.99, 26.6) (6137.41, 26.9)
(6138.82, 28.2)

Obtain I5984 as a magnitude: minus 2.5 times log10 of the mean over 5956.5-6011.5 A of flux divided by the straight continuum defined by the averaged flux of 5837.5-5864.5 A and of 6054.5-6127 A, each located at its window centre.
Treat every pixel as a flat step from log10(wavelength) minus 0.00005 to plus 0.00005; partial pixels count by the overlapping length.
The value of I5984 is 0.12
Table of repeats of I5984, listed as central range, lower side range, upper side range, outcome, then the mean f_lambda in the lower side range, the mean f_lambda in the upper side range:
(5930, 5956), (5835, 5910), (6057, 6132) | 0.03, 20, 26.4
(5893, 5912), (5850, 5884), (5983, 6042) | 0.35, 21.7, 24.4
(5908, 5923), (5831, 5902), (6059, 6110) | 0.12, 20.4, 26.7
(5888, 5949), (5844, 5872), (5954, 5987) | 0.21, 23.4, 21.8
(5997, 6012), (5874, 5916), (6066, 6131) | -0.08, 16.3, 26.5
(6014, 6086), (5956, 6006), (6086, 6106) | -0.04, 22.7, 26.8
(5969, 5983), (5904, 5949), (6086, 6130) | 0.01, 20.7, 26.2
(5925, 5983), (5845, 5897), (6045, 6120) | 0.04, 19.5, 26.7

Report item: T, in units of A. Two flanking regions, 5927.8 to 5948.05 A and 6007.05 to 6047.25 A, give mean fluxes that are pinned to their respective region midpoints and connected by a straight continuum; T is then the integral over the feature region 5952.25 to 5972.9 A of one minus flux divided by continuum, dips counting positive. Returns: 1.5 A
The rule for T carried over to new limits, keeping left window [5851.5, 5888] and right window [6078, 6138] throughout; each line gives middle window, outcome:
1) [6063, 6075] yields -0.9 A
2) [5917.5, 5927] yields 0.8 A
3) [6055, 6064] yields -0.5 A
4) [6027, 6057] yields -1.5 A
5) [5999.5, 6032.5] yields -0.1 A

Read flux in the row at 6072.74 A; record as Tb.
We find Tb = 28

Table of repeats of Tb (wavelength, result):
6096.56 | 27.7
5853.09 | 24.5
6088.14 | 28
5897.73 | 13.1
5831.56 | 25.2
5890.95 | 8.4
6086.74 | 27.6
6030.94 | 25.9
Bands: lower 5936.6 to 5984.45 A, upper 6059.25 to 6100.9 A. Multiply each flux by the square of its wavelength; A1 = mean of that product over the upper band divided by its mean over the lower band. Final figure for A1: 1.30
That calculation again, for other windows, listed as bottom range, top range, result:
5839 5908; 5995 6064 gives 1.35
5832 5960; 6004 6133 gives 1.35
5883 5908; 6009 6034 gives 1.85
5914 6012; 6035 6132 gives 1.25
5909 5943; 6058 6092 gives 1.36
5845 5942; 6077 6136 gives 1.44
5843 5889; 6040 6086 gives 1.33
